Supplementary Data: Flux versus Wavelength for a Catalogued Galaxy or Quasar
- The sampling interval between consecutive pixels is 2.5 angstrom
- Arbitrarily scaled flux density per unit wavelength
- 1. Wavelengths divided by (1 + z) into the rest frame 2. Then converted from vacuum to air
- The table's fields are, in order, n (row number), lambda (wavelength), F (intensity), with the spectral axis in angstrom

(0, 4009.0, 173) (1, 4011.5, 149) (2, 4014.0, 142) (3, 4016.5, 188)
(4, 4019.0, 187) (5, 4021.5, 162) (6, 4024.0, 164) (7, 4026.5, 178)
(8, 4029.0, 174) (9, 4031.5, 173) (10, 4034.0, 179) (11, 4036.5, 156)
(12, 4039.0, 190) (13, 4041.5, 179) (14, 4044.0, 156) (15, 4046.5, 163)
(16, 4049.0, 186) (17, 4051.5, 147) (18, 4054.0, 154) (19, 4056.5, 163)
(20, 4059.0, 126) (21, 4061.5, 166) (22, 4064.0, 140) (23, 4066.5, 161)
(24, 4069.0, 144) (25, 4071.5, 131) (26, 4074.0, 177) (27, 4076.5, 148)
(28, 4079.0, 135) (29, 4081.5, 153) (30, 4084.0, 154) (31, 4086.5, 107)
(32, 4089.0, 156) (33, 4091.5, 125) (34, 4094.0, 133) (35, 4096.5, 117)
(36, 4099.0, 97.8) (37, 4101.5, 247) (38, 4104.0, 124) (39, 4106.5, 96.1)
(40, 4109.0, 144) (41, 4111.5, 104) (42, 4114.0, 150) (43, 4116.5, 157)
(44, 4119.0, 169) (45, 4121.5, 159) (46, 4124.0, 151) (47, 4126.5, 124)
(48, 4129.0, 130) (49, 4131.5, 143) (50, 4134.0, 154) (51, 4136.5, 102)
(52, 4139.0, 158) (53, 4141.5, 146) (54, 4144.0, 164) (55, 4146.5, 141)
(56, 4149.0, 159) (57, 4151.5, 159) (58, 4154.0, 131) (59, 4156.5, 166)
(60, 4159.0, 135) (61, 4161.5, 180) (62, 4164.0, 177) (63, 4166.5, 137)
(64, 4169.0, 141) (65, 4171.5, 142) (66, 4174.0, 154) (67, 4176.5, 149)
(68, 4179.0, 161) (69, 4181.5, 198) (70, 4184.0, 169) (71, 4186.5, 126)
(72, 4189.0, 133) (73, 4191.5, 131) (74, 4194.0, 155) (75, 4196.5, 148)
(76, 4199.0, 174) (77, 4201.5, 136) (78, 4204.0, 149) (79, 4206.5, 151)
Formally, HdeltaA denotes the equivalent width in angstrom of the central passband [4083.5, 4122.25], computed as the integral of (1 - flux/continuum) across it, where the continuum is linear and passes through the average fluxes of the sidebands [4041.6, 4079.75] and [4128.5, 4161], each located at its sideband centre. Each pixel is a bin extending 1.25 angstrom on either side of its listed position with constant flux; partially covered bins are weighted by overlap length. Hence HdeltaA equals 2.77 angstrom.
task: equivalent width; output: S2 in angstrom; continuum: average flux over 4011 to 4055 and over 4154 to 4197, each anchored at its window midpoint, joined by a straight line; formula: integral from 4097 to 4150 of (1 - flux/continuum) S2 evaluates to 5.01 angstrom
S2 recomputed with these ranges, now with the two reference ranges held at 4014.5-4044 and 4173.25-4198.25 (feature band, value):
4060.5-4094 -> 4.42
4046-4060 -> 1.14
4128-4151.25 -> 2.05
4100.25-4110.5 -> 0.76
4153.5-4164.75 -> -0.17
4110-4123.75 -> 1.19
